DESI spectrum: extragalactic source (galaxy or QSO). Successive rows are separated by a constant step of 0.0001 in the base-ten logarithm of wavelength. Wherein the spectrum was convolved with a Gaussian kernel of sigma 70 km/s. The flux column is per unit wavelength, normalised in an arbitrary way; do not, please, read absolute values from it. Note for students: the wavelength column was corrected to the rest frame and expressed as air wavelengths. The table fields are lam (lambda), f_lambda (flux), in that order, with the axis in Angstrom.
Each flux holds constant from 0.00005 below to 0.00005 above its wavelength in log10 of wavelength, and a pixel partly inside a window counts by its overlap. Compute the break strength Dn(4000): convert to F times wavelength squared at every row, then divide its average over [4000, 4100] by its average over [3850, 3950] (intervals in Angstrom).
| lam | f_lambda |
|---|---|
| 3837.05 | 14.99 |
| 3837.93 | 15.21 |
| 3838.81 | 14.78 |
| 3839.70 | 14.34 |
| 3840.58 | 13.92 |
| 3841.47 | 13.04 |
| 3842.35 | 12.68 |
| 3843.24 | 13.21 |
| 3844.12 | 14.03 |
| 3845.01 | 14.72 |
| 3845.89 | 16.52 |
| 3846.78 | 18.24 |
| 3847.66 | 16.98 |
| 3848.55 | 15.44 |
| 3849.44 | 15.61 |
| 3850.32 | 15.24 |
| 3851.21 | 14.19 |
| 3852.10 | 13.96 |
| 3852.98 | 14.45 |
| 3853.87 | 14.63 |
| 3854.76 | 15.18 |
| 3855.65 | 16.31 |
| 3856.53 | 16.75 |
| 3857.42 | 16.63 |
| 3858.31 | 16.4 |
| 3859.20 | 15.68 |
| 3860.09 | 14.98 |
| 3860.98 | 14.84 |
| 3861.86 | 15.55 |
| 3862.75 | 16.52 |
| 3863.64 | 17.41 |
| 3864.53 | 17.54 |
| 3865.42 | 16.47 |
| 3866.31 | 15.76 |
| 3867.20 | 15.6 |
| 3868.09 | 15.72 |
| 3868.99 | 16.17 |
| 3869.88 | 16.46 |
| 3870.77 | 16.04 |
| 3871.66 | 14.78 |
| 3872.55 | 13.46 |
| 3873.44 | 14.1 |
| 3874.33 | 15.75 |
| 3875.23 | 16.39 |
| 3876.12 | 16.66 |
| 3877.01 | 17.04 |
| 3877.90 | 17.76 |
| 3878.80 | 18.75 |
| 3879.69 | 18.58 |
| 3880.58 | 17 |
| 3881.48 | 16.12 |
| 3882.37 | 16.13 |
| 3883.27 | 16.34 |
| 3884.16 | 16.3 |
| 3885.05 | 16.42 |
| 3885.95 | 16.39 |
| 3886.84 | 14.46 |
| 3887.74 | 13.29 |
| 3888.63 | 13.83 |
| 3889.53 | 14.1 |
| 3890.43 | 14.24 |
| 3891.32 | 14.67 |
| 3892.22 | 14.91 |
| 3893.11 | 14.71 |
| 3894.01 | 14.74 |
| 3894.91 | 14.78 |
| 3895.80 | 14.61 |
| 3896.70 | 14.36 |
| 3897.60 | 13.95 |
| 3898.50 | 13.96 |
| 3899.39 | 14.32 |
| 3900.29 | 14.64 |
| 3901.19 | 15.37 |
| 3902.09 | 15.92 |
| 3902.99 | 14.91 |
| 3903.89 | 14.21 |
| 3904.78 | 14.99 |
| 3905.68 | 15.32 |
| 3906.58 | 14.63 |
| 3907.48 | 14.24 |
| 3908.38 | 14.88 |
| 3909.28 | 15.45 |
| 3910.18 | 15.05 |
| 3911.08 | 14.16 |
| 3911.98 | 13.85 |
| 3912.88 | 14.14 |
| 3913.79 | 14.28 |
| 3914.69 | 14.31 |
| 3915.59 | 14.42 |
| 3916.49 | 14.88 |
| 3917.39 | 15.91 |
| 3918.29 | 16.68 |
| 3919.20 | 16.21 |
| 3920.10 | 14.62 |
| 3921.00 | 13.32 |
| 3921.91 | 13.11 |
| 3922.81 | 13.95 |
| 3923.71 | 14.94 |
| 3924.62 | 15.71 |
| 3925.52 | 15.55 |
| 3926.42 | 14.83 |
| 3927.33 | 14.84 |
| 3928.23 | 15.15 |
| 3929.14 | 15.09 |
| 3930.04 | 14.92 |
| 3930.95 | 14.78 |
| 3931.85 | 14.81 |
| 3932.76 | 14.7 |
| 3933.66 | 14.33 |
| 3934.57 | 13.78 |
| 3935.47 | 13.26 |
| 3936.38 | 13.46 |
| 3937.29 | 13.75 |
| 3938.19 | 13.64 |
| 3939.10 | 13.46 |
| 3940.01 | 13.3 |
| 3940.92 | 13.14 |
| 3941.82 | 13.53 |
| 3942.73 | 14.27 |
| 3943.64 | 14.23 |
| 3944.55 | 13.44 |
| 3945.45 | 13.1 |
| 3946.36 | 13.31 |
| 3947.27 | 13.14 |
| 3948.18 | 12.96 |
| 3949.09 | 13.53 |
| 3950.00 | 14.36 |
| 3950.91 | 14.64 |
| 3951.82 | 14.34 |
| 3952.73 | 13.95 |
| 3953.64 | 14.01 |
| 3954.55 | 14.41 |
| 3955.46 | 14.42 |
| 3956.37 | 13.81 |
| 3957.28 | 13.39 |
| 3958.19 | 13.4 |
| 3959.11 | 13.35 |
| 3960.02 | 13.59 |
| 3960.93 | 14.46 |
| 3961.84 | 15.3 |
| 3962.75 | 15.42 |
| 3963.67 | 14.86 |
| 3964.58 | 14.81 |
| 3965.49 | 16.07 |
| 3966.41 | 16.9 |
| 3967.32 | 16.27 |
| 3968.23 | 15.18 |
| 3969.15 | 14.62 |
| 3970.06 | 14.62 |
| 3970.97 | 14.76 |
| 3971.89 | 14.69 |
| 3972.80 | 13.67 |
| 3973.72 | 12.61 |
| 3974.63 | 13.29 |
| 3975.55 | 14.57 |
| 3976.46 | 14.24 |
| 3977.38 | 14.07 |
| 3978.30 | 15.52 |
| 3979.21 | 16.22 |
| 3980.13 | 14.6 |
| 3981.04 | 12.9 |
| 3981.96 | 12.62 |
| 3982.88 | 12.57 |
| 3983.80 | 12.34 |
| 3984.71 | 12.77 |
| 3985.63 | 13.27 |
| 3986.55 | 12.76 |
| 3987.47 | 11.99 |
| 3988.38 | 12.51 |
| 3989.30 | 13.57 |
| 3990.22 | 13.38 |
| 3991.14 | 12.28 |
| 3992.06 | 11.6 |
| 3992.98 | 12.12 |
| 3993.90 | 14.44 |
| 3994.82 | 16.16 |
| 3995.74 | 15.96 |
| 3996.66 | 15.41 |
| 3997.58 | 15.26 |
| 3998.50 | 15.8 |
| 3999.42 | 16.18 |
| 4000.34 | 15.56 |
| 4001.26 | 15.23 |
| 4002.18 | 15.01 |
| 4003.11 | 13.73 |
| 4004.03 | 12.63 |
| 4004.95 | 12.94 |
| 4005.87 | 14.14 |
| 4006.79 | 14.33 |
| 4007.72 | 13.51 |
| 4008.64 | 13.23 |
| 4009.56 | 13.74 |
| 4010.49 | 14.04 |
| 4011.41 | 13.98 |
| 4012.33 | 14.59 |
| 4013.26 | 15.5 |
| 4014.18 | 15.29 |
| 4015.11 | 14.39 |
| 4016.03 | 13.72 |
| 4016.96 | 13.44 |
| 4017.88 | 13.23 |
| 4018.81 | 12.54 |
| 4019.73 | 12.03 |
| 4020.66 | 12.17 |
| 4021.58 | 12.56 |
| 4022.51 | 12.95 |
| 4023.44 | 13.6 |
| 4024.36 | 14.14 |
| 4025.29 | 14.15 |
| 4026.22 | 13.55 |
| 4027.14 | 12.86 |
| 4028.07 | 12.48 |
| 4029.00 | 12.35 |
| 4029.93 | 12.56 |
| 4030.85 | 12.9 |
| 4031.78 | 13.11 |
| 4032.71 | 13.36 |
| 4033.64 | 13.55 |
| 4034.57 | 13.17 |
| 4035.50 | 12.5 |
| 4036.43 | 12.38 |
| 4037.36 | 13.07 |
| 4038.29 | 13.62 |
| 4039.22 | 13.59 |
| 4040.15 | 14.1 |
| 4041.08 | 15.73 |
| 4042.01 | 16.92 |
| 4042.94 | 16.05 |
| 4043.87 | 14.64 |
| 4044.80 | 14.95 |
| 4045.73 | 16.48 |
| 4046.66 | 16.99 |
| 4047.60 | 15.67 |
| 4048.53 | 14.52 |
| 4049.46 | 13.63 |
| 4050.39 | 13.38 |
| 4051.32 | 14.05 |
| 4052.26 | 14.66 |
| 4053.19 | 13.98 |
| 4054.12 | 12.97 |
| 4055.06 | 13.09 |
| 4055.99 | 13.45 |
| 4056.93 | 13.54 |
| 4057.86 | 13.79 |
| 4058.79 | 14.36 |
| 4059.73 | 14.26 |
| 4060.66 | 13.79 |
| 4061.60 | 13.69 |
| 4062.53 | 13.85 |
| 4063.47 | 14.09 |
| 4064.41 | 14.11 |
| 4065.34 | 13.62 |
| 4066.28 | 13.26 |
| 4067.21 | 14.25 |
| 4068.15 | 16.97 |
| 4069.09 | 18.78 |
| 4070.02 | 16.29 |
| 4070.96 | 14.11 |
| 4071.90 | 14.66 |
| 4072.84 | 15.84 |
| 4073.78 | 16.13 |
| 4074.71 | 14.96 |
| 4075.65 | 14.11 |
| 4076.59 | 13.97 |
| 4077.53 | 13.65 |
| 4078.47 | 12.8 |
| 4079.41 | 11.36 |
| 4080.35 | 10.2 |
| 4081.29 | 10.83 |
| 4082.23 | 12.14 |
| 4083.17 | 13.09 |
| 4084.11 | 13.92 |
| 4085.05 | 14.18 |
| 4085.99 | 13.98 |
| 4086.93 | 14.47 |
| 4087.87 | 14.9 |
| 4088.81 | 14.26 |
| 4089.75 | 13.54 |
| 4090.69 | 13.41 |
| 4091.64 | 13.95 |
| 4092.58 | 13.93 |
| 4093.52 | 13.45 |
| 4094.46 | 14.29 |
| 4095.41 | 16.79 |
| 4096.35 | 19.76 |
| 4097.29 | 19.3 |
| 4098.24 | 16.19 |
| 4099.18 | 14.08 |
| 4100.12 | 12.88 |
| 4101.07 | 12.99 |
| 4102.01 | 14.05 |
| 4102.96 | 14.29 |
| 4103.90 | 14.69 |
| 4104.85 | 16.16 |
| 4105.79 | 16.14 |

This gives 1.02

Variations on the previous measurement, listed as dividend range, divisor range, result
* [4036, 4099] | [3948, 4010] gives 1.06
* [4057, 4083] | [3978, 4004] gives 1.05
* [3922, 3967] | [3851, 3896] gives 0.94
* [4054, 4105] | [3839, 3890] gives 1.02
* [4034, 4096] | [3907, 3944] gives 1.05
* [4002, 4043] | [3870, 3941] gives 0.97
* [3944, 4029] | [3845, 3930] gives 0.96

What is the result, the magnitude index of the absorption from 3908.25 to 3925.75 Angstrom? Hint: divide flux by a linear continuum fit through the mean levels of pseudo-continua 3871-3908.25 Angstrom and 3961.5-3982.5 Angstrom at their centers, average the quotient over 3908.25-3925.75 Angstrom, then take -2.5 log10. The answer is 0.024 mag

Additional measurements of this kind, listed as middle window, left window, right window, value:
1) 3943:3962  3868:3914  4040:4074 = 0.091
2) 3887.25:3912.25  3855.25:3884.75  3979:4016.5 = 0.081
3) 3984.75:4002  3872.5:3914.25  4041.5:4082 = 0.047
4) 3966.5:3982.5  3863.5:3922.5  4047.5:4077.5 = 0.032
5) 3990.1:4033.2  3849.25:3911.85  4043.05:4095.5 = 0.059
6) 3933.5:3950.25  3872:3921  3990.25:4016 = 0.097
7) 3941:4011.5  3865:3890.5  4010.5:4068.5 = 0.045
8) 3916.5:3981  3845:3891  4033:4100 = 0.062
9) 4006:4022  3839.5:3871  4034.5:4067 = 0.058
